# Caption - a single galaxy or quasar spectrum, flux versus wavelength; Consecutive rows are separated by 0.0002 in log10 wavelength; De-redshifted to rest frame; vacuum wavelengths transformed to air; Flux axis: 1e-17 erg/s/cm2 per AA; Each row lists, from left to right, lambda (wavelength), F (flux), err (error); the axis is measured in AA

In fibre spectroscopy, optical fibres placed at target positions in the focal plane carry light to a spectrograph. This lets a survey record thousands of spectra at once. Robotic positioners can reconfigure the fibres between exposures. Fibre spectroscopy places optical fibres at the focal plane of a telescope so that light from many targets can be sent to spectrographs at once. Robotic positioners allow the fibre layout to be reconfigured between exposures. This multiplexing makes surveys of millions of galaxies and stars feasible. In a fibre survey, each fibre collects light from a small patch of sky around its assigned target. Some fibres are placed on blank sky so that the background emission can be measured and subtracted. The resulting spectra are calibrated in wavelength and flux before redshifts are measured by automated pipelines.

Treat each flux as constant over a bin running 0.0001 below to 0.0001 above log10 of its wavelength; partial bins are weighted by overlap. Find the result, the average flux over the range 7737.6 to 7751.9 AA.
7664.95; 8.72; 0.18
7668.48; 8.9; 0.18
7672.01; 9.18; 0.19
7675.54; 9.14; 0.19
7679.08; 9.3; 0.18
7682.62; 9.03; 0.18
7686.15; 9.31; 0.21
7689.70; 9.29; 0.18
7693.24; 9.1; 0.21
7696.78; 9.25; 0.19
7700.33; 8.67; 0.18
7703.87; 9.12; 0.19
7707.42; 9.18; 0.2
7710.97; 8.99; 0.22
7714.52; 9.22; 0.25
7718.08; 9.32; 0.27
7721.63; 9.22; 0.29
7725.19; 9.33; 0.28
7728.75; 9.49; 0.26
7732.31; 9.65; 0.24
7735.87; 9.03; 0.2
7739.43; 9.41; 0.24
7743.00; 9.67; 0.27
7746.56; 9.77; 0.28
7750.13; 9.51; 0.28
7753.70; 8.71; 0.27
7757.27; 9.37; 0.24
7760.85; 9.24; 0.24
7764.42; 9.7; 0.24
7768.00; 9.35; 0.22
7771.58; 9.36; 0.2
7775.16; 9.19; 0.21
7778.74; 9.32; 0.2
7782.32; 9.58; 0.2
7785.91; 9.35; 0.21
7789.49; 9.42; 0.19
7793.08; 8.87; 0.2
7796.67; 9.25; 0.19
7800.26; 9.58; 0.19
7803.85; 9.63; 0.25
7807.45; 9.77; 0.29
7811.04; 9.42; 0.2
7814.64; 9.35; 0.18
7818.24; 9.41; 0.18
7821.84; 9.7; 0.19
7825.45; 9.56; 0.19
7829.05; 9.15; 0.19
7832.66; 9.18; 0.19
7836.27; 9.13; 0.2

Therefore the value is 9.59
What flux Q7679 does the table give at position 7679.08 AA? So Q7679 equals 9.3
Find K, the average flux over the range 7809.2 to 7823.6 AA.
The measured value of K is 9.47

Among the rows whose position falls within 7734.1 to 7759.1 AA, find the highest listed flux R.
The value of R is 9.77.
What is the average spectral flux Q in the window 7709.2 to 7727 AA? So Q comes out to 9.21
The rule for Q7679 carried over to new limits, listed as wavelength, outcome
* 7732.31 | 9.65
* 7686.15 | 9.31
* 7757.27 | 9.37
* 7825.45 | 9.56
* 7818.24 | 9.41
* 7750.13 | 9.51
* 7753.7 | 8.71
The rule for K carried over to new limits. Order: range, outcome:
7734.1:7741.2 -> 9.22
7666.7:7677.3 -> 9.08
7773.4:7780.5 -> 9.26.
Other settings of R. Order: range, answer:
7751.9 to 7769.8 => 9.7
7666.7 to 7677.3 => 9.18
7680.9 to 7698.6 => 9.31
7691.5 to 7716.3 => 9.25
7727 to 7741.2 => 9.65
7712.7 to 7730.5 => 9.49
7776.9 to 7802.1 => 9.58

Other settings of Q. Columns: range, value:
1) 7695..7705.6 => 9.02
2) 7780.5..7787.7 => 9.47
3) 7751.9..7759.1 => 9.04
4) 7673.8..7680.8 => 9.21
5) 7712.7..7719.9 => 9.27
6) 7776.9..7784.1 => 9.45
